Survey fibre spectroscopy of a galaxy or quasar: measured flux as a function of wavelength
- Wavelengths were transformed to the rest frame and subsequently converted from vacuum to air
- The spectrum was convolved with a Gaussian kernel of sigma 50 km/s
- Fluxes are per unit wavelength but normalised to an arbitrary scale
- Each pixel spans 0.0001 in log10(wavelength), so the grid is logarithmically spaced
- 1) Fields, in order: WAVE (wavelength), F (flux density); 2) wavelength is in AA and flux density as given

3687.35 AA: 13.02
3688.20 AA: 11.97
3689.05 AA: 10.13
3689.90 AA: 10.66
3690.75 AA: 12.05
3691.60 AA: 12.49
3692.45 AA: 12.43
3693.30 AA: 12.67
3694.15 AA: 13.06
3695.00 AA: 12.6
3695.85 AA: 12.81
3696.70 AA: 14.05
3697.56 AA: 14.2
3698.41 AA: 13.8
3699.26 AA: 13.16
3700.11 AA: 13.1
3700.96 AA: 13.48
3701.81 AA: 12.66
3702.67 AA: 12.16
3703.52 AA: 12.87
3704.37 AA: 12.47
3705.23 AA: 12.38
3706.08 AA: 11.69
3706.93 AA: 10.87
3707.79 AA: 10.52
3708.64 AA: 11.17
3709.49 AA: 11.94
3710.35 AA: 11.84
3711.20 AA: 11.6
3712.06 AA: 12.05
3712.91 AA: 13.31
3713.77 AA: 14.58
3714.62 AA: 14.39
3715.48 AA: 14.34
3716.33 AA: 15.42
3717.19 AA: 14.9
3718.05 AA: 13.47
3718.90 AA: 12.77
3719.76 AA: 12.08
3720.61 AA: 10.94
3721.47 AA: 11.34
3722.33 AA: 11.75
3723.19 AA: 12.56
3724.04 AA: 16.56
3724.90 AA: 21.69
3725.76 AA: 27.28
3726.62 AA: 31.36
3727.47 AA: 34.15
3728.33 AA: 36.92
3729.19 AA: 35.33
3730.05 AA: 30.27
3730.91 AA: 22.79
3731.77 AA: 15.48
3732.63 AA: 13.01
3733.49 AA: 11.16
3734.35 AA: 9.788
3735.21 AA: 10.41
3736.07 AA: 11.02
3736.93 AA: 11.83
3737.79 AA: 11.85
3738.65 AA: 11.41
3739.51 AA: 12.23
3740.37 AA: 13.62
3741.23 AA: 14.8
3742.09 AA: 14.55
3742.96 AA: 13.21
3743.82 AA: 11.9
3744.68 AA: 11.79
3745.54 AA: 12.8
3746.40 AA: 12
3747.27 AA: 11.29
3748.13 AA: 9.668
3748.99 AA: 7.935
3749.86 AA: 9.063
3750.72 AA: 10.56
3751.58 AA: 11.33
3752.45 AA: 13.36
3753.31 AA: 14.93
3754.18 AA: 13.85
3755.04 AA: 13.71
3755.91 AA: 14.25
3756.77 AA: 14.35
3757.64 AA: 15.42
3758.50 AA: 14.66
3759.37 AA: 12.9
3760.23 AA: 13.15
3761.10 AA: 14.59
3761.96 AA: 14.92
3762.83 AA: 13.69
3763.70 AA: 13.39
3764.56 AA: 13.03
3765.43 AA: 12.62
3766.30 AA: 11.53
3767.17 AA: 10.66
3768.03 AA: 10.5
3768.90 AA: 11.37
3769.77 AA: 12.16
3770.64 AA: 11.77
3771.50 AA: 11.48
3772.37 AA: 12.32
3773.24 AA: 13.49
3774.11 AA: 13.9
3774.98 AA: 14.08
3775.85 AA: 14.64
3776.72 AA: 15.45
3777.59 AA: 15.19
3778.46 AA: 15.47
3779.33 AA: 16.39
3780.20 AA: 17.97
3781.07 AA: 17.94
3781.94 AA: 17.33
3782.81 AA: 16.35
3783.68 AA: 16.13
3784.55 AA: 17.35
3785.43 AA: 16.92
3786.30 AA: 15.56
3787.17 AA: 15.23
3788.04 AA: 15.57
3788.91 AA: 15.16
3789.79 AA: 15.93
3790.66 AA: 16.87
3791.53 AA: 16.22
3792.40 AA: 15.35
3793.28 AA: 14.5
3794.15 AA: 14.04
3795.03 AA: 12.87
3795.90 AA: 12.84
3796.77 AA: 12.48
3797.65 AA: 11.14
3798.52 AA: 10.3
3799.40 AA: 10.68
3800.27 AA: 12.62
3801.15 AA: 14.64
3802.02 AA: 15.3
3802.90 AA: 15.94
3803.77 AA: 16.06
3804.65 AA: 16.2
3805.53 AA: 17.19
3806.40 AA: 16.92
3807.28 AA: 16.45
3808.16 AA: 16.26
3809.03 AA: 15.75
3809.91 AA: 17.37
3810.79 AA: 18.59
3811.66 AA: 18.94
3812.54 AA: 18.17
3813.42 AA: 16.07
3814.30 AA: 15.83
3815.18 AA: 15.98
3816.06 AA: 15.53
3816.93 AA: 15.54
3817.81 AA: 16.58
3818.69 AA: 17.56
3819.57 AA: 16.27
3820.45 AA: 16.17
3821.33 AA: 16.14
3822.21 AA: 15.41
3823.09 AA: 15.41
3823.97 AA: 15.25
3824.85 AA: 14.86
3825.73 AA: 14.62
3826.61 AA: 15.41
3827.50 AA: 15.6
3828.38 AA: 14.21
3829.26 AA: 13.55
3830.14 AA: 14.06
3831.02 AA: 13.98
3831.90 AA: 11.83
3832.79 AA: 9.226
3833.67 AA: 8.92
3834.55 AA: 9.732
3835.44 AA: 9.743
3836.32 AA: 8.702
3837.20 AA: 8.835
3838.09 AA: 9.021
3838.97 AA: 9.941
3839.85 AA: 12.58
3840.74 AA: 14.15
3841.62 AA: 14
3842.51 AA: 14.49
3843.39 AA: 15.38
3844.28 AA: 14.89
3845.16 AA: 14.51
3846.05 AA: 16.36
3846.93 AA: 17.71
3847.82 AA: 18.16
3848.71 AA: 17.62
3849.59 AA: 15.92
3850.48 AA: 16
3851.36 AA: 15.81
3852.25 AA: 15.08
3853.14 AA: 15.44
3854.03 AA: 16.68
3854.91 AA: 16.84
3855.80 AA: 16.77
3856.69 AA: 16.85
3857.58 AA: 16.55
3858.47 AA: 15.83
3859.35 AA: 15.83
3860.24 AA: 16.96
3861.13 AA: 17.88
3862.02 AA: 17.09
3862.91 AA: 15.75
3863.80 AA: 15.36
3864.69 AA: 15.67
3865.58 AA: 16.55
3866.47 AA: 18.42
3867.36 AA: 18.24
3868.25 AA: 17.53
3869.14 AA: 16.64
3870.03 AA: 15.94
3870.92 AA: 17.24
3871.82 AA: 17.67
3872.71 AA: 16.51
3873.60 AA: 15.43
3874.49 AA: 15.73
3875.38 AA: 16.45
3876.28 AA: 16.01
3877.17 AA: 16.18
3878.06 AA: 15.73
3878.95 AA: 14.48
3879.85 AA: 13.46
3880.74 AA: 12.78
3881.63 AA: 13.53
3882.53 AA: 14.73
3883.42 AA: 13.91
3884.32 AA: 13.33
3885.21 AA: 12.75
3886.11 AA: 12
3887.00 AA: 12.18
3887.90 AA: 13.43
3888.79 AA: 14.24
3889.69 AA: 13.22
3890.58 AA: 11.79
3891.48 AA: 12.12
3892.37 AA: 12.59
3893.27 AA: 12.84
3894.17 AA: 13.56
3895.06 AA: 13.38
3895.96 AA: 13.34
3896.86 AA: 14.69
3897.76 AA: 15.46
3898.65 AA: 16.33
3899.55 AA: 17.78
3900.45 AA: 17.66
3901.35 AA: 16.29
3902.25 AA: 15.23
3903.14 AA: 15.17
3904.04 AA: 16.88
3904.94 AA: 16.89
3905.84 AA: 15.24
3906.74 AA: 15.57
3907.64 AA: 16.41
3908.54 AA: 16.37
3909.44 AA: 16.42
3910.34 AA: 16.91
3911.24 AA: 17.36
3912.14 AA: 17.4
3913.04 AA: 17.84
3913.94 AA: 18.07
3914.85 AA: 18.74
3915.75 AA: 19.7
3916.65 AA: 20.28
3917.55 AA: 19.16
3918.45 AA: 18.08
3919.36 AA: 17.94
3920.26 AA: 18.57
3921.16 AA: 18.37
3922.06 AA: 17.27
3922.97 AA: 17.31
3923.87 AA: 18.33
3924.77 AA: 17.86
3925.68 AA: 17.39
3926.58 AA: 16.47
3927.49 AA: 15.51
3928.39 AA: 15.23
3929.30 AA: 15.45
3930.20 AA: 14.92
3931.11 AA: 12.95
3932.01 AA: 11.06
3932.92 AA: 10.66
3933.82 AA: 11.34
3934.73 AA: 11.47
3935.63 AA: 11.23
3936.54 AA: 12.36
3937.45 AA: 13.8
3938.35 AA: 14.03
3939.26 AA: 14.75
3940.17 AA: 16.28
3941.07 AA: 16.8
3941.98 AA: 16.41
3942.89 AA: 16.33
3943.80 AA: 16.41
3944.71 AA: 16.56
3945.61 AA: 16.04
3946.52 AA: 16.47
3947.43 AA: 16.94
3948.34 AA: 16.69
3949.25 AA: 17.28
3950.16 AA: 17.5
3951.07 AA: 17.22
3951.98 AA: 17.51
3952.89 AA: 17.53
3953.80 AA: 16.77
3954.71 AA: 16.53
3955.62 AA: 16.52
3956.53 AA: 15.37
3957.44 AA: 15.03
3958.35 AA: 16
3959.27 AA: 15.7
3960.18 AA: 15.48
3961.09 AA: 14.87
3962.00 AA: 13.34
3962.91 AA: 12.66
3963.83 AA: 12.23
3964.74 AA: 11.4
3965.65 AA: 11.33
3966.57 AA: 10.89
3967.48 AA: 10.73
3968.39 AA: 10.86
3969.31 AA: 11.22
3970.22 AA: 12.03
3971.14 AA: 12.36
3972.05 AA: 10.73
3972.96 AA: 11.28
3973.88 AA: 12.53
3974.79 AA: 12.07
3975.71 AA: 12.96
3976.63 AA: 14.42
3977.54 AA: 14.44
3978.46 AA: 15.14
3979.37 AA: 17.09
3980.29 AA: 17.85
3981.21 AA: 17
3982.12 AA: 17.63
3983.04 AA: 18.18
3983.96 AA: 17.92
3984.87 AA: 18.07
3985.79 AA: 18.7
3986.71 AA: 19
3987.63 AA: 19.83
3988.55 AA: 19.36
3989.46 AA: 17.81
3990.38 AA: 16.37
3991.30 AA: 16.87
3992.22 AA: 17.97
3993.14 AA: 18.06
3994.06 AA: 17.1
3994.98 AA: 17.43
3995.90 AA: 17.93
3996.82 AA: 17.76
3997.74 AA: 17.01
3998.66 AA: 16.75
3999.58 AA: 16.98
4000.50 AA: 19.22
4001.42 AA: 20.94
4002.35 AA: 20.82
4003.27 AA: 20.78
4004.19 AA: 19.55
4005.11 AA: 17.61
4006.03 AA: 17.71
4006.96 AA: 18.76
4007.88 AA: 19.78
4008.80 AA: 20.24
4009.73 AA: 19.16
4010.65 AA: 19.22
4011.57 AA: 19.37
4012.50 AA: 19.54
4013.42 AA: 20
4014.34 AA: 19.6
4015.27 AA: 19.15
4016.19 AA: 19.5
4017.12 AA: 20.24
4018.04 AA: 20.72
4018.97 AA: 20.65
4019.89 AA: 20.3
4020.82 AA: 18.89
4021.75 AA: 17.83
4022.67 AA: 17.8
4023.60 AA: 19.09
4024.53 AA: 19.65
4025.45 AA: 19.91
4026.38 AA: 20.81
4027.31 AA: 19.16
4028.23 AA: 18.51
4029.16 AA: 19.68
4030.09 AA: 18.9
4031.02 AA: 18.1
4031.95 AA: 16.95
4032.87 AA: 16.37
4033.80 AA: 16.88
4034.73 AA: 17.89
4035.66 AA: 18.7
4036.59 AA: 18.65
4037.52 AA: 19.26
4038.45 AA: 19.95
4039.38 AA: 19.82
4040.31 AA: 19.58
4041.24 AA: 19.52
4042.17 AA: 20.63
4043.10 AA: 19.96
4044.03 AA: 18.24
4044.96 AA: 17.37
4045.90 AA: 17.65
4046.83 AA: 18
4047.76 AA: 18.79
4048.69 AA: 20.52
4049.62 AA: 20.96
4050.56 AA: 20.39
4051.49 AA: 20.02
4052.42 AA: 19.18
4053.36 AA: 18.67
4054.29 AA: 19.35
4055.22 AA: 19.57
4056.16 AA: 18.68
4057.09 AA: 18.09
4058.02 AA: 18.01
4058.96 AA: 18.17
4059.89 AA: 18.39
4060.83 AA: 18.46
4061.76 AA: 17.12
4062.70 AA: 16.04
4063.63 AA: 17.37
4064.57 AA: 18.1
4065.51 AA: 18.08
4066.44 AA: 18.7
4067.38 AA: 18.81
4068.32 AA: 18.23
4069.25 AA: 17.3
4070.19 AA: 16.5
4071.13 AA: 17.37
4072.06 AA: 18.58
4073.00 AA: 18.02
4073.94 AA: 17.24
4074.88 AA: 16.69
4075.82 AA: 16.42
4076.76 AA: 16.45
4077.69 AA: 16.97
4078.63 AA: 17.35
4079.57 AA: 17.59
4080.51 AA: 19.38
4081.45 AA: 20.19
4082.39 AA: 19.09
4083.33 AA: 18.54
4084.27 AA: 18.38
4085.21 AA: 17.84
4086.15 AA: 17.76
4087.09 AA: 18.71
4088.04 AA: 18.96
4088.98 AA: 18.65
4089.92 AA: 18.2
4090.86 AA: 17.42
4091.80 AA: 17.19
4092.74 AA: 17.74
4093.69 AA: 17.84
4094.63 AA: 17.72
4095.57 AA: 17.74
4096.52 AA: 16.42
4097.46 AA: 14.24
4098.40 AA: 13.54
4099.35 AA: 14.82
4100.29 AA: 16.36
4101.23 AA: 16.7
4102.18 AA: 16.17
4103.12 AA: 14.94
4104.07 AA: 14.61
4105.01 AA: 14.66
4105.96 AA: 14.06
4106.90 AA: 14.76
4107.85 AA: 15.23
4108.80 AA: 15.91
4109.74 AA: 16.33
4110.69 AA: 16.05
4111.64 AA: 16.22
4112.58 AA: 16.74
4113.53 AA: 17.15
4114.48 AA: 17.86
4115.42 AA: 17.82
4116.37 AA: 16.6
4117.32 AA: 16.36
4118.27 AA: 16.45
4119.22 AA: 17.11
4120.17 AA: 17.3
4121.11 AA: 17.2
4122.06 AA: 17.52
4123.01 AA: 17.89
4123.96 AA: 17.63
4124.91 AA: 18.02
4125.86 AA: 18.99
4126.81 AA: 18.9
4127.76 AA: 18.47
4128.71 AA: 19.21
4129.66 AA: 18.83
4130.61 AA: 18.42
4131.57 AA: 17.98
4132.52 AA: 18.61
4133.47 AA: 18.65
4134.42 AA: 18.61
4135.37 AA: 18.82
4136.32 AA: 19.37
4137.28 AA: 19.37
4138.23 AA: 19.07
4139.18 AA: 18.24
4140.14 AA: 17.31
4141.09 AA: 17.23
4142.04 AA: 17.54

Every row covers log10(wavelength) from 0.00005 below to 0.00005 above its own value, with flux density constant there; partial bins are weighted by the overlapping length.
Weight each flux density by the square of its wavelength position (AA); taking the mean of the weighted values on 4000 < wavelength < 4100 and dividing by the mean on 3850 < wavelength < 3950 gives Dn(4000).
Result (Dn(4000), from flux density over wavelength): 1.3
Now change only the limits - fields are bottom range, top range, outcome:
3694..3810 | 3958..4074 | 1.39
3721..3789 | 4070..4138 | 1.38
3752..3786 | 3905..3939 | 1.22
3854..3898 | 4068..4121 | 1.25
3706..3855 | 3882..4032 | 1.22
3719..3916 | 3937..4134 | 1.29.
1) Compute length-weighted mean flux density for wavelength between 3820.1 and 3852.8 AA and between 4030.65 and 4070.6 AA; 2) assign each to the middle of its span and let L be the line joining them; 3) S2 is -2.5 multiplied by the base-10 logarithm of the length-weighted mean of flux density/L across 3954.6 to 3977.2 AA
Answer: 0.26 mag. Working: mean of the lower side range 13.9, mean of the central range 13.1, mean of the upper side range 18.5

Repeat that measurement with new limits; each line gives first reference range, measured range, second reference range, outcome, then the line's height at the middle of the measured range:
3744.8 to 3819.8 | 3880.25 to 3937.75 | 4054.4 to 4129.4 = 0.02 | 15.6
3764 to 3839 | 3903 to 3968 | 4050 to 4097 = 0.03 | 16.2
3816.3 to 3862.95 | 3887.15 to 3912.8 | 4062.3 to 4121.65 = 0.01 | 15.2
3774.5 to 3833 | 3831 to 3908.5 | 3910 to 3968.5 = 0.05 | 15.5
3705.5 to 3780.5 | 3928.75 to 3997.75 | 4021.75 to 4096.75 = 0.13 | 17.2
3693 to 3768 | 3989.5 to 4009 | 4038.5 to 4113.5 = -0.09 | 16.9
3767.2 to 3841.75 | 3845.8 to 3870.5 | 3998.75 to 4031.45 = -0.06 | 15.7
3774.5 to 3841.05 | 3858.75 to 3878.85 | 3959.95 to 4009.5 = -0.09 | 15.2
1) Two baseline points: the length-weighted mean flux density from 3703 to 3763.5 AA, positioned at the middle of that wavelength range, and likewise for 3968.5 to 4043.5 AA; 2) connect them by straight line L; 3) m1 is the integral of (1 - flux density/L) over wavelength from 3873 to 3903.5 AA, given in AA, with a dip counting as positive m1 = 4.0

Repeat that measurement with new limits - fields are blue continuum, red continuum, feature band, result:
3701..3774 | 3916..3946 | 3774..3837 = -1.1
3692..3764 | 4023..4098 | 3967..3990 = 2.9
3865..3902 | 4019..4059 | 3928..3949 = 2.3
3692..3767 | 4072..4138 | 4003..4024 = -3.5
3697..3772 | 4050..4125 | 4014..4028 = -2.3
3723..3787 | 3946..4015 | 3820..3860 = 3.4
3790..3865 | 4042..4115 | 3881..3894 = 2.1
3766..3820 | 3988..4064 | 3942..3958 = 0.9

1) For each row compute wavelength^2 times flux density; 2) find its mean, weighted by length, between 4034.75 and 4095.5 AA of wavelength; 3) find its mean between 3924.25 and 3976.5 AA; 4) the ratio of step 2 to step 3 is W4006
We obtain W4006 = 1.35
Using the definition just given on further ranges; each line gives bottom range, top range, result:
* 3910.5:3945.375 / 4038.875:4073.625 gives 1.24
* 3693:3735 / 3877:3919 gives 1.08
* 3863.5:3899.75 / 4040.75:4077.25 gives 1.35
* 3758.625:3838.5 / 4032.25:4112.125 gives 1.41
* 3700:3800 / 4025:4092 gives 1.50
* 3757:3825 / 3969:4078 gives 1.36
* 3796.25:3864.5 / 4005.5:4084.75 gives 1.40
